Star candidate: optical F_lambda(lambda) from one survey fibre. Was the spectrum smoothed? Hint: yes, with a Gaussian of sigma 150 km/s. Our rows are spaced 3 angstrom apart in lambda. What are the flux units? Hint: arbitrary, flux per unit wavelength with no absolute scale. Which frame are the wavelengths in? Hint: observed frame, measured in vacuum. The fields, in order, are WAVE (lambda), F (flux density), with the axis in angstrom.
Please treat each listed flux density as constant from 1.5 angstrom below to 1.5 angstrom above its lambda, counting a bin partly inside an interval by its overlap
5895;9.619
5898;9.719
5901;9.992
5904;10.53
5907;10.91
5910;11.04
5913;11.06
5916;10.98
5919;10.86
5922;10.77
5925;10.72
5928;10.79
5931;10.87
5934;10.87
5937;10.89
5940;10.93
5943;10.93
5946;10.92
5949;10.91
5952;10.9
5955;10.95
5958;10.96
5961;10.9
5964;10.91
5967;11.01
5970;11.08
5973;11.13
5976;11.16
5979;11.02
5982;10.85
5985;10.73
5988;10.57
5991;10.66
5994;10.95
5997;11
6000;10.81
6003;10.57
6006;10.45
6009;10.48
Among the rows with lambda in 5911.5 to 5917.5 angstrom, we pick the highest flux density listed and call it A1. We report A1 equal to 11.06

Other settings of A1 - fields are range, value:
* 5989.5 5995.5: 10.95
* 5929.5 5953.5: 10.93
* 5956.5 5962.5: 10.96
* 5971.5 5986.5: 11.16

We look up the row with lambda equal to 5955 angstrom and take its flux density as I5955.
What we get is 10.95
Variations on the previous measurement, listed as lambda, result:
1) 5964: 10.91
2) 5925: 10.72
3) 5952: 10.9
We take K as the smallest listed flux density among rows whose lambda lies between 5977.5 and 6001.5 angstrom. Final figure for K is 10.57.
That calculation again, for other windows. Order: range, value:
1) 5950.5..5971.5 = 10.9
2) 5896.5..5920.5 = 9.719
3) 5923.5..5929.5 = 10.72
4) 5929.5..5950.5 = 10.87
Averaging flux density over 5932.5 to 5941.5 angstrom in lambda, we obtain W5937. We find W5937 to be 10.9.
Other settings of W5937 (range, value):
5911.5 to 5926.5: 10.9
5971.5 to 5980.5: 11.1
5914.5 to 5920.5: 10.9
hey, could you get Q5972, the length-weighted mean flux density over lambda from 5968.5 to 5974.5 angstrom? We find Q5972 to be 11.1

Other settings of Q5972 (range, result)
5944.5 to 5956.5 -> 10.9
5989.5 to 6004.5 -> 10.8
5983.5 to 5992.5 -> 10.7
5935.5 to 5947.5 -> 10.9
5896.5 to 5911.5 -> 10.4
